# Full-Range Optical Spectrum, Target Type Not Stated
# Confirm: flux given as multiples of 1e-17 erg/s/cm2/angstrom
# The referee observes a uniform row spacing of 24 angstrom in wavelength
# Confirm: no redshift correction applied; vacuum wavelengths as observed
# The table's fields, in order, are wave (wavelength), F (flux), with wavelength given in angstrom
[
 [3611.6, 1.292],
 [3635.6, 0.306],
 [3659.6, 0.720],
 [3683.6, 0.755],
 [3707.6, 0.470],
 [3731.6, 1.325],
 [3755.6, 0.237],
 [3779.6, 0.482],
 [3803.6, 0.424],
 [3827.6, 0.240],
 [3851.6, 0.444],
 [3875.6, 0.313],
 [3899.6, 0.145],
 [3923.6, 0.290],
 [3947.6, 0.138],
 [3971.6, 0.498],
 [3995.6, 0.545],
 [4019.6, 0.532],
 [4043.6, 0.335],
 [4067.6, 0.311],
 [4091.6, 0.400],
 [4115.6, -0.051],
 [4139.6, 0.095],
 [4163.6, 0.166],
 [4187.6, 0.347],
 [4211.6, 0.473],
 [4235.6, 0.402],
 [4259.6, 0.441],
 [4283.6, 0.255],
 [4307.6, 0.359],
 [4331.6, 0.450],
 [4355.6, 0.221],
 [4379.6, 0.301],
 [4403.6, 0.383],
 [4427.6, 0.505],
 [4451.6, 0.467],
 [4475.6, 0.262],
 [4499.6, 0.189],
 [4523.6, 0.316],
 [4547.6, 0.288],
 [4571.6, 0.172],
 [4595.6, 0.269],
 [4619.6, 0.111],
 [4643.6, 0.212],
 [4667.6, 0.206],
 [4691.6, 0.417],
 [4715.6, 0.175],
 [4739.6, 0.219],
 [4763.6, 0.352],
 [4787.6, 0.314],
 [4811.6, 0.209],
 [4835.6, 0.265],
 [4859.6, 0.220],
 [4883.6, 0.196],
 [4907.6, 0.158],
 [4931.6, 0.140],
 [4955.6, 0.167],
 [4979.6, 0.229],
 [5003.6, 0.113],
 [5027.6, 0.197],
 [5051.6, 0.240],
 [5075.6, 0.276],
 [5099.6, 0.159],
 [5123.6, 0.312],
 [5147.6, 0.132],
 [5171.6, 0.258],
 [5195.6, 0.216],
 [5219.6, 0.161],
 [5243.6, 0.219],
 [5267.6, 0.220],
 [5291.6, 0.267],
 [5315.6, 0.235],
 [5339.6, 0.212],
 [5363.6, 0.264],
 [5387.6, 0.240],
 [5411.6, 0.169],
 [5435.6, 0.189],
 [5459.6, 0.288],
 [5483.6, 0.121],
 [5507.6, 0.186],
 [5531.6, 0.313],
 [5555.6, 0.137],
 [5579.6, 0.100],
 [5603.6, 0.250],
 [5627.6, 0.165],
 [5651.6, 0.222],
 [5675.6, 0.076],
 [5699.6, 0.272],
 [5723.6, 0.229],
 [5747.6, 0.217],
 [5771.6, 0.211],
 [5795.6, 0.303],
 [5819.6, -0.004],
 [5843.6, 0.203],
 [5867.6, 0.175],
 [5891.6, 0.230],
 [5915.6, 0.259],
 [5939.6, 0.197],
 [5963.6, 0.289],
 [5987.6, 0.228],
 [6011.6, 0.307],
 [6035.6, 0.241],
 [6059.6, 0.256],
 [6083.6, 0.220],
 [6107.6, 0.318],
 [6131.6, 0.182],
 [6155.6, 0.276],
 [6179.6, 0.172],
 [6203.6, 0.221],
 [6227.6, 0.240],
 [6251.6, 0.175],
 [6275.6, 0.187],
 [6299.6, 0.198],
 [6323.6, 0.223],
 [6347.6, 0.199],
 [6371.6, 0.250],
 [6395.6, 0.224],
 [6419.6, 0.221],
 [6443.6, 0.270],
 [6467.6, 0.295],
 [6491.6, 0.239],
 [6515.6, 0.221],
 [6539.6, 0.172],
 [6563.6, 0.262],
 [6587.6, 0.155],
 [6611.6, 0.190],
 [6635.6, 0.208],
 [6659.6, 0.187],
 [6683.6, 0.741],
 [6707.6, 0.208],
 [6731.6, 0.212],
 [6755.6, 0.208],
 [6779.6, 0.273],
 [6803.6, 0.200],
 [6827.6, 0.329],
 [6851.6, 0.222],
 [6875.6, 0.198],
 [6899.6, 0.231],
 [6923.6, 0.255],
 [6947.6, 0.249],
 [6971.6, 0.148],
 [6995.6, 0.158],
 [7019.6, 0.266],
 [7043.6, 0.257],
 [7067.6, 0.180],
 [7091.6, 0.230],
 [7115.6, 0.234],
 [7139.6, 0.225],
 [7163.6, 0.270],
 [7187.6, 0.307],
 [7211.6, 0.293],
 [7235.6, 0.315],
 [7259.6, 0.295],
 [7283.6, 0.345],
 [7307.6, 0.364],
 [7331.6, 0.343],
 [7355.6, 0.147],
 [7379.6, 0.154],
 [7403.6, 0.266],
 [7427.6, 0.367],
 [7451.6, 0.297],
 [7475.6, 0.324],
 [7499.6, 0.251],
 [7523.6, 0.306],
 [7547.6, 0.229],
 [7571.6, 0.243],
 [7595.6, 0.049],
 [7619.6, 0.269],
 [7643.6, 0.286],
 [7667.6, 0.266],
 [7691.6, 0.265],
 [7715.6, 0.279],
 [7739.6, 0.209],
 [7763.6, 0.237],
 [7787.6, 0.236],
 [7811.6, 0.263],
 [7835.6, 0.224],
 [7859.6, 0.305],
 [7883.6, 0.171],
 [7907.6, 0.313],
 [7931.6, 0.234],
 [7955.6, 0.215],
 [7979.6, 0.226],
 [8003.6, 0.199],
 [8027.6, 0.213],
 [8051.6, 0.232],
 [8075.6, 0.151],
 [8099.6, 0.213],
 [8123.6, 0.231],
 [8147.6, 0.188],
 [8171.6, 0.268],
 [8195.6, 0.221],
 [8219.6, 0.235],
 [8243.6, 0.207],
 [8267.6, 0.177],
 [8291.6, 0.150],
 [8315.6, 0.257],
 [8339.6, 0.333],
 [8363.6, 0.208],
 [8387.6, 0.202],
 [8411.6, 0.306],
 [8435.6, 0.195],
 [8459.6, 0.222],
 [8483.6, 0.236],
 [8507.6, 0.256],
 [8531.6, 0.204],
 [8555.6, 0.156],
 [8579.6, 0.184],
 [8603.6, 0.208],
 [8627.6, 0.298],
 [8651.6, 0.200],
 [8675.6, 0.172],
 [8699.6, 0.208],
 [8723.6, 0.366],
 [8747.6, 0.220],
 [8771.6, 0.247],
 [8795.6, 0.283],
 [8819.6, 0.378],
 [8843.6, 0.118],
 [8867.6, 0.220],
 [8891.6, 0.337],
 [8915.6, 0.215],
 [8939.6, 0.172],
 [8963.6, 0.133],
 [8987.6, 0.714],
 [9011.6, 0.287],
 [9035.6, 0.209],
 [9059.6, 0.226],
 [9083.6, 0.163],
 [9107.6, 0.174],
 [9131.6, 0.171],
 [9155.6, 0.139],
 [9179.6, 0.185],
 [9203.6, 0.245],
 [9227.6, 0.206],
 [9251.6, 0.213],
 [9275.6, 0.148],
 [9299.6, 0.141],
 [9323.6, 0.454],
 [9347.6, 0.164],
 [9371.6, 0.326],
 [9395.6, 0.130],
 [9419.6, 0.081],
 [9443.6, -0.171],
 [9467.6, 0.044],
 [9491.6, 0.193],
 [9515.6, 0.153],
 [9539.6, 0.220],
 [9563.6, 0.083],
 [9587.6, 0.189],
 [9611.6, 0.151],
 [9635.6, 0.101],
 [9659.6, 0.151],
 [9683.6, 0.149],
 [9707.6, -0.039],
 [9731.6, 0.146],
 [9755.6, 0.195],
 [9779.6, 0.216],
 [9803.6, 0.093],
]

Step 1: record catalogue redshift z 0.793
